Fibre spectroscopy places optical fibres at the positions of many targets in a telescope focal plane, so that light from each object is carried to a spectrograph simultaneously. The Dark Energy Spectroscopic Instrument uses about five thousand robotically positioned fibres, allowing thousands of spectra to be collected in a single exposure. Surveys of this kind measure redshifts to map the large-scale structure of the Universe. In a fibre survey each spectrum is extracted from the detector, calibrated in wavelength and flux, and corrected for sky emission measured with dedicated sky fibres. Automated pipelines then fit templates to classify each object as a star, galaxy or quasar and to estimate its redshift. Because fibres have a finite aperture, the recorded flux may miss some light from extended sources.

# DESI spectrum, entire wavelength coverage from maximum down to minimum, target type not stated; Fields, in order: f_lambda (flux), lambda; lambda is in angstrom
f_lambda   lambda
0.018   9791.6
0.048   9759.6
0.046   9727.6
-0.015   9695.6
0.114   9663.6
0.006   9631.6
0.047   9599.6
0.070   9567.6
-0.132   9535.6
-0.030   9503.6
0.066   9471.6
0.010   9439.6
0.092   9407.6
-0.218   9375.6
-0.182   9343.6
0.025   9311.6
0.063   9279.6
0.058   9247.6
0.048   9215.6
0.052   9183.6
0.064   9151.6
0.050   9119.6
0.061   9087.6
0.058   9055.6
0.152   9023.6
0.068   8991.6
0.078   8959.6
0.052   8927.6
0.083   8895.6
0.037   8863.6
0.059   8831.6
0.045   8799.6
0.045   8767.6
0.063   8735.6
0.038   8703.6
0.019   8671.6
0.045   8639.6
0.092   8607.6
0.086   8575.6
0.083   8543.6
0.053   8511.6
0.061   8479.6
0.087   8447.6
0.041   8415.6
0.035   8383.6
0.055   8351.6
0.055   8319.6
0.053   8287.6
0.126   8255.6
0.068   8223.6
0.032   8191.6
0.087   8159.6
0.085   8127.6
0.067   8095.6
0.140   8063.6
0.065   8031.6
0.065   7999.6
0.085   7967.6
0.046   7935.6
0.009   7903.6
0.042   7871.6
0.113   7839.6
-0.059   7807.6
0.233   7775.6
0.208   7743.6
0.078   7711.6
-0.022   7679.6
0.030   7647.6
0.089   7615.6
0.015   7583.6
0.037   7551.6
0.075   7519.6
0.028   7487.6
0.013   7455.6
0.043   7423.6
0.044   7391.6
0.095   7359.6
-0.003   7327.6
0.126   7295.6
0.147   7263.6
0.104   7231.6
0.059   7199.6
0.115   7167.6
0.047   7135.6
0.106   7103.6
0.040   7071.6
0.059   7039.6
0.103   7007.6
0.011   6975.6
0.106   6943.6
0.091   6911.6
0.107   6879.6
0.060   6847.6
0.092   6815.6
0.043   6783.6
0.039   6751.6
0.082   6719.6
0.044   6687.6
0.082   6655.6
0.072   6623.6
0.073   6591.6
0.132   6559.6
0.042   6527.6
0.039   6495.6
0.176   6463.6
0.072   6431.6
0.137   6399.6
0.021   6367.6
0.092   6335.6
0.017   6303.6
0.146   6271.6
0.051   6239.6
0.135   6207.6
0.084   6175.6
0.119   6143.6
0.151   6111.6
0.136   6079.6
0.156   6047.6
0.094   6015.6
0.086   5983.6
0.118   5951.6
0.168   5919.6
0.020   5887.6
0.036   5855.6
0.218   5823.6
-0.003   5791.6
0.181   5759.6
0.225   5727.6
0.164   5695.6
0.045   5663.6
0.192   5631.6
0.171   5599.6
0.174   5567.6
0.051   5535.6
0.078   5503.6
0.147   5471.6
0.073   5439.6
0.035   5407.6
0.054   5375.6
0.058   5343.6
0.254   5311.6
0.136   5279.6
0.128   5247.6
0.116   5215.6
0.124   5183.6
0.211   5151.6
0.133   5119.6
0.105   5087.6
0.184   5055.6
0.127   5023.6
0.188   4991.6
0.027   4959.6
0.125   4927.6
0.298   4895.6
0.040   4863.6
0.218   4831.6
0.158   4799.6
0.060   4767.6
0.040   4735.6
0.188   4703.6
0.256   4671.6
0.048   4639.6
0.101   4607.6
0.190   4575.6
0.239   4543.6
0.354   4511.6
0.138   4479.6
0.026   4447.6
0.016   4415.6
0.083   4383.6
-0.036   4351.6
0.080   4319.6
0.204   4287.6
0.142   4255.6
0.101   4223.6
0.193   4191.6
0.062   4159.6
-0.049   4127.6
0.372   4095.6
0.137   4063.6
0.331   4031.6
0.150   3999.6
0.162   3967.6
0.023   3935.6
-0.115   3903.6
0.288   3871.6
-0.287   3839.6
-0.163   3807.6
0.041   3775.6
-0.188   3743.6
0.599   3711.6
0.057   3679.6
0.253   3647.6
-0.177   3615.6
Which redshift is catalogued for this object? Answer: 1.081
